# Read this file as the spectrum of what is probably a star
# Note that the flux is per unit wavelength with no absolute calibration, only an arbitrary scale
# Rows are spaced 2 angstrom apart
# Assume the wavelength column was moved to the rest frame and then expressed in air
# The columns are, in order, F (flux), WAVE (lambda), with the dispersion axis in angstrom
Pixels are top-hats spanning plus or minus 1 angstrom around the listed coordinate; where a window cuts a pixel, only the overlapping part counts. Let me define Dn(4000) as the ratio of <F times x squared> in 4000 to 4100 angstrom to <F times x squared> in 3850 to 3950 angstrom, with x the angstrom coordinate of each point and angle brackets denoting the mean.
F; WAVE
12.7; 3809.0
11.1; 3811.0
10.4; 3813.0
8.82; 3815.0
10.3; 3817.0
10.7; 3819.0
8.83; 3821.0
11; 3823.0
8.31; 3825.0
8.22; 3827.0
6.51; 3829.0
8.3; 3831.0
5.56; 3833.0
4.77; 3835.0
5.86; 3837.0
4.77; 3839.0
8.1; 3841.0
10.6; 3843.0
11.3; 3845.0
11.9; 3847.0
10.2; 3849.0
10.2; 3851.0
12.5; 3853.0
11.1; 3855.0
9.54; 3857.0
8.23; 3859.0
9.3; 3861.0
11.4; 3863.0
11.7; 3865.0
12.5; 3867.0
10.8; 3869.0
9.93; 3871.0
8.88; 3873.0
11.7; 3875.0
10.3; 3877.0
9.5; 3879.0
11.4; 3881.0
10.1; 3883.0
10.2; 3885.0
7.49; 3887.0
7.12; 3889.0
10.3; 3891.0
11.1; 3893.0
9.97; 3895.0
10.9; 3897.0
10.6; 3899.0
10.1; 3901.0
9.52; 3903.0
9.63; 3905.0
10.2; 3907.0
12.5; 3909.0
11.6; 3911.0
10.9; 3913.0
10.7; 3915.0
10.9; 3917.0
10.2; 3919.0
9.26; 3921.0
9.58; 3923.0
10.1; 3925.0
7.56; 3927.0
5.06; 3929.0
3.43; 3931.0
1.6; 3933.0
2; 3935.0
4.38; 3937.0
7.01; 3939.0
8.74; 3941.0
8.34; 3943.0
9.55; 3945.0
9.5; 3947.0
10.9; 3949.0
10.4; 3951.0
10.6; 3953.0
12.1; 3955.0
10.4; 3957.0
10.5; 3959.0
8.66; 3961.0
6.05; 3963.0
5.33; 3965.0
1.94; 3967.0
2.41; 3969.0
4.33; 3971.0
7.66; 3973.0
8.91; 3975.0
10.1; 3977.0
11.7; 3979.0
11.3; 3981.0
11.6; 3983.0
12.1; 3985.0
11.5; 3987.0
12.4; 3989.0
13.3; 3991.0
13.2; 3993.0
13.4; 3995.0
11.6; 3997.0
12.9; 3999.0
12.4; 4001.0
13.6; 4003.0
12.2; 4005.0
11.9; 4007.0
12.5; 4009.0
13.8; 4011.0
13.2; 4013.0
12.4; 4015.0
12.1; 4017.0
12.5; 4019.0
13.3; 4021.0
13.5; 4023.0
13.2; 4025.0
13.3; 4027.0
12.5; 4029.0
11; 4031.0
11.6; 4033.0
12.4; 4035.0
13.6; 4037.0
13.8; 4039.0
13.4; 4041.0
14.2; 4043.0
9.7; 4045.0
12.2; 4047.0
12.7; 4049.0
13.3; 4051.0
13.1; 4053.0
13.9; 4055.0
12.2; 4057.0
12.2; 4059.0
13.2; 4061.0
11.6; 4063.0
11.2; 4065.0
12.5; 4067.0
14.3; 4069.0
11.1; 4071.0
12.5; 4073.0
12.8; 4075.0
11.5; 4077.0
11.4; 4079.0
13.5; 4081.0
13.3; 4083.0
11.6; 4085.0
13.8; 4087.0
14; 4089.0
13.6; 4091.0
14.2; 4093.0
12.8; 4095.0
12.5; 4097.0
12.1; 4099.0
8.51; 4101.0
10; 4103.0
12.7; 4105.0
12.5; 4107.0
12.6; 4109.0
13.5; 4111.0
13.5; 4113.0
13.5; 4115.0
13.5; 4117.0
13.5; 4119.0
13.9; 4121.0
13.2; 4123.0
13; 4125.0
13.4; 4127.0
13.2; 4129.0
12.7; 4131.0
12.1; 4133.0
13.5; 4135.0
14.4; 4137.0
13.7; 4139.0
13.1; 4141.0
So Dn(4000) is 1.5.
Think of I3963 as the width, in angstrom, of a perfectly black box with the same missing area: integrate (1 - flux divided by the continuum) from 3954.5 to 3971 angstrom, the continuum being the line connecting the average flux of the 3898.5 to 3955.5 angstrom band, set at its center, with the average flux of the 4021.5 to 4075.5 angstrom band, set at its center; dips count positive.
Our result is 5.0 angstrom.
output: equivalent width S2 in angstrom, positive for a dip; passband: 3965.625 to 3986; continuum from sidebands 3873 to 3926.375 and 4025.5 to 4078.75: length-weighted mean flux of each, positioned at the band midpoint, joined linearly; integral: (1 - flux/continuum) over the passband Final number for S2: 5.8 angstrom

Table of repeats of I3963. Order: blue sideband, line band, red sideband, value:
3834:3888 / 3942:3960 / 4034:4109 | 1.2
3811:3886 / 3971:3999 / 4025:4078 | 0.8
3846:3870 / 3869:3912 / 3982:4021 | 4.0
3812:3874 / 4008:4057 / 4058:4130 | -3.8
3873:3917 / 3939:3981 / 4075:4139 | 9.9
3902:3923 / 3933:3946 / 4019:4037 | 5.6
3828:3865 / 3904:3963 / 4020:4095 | 9.6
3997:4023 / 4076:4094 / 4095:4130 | -0.4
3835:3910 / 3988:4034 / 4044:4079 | -3.9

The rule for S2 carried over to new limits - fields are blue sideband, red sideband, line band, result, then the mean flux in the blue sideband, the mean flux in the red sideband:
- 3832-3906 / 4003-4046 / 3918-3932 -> 3.74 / 9.7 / 12.7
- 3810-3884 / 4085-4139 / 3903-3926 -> -0.07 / 9.58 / 12.9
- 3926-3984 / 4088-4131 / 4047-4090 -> -4.48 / 7.66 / 12.8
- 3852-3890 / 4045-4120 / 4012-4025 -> -1.10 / 10.2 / 12.6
